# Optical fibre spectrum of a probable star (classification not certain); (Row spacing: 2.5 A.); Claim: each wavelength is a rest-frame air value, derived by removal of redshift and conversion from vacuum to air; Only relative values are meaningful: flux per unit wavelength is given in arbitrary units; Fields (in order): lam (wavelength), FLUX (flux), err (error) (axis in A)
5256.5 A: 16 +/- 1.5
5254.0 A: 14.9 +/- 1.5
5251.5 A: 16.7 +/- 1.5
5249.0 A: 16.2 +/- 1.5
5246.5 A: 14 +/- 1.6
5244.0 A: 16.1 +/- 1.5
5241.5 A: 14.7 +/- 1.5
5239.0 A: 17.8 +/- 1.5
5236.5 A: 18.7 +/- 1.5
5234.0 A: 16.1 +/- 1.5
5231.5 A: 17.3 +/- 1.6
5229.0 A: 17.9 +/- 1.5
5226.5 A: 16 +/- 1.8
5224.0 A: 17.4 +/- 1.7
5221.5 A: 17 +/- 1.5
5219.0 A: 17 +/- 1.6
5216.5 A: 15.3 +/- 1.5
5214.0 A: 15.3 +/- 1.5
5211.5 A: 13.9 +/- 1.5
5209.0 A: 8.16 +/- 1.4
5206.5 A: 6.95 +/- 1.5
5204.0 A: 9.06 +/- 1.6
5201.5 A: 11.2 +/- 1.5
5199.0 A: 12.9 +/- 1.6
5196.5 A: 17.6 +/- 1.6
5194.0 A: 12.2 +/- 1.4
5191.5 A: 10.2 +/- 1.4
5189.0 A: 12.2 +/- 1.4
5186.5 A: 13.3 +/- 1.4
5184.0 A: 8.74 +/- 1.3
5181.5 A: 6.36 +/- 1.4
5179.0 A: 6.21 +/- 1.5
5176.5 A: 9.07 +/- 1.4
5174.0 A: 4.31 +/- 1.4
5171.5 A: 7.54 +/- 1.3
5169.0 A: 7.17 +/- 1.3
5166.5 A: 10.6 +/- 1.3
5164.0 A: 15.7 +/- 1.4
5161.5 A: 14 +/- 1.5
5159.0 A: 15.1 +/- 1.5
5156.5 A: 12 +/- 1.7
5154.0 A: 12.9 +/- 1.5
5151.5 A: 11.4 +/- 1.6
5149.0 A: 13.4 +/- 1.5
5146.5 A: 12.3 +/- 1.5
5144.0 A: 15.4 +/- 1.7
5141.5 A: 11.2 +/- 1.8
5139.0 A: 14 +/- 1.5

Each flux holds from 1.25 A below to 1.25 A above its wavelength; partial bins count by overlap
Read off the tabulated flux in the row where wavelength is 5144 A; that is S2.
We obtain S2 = 15.4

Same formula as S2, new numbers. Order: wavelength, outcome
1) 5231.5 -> 17.3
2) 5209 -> 8.16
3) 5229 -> 17.9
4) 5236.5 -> 18.7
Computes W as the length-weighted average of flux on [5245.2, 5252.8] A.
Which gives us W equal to 15.6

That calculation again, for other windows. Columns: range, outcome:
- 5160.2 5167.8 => 13.4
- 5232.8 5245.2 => 16.7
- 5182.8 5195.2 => 11.3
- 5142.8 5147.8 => 13.8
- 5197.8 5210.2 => 9.65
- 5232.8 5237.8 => 17.4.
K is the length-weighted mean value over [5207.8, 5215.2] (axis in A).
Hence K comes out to 12.5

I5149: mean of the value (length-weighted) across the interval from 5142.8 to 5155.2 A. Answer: 13.1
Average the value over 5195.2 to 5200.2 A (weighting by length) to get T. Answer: 15.2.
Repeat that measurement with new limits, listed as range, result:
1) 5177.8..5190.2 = 9.36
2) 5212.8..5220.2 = 15.9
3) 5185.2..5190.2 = 12.7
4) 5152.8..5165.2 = 13.9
